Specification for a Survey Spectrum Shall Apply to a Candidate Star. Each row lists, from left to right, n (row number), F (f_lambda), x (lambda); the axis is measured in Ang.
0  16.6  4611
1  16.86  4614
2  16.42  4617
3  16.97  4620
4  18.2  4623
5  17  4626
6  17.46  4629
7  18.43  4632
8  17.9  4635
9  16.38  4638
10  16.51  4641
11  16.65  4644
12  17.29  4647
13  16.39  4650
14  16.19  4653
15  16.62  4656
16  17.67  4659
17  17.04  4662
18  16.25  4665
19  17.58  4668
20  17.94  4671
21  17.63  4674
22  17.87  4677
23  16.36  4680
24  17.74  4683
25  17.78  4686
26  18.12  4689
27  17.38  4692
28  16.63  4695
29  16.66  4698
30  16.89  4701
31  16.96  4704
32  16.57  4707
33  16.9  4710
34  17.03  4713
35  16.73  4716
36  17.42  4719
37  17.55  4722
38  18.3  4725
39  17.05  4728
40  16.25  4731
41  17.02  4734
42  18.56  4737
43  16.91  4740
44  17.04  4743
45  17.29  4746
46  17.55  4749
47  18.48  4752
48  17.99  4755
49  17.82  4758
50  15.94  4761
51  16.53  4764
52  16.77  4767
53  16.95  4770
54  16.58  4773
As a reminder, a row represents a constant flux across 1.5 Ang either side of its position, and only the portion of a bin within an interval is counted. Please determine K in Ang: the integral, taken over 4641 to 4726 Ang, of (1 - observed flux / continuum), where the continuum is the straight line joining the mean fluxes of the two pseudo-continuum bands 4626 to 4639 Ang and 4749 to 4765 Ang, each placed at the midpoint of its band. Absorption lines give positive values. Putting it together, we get 1.7 Ang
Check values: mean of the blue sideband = 17.5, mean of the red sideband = 17.4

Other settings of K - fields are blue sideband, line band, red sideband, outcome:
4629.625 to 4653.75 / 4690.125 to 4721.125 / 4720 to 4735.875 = 0.5 Ang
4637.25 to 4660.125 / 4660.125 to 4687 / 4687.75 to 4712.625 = -0.8 Ang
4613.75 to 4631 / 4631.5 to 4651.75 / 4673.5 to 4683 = 0.3 Ang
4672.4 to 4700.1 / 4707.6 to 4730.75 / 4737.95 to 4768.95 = 0.1 Ang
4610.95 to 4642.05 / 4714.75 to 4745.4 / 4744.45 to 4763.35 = 0.2 Ang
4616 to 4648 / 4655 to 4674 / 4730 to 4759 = 0.1 Ang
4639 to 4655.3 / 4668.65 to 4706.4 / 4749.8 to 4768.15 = -1.1 Ang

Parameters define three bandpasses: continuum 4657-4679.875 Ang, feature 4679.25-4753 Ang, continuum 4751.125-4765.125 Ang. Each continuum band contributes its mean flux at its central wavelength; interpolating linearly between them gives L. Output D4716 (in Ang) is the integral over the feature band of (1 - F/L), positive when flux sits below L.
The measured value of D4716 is 0.36 Ang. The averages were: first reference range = 17.3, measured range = 17.2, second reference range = 17.3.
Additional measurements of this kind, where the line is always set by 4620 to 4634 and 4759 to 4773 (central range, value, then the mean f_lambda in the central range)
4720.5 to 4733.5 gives -0.3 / 17.3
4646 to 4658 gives 0.6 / 16.6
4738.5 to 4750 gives -0.3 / 17.2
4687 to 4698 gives -0.1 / 17.3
